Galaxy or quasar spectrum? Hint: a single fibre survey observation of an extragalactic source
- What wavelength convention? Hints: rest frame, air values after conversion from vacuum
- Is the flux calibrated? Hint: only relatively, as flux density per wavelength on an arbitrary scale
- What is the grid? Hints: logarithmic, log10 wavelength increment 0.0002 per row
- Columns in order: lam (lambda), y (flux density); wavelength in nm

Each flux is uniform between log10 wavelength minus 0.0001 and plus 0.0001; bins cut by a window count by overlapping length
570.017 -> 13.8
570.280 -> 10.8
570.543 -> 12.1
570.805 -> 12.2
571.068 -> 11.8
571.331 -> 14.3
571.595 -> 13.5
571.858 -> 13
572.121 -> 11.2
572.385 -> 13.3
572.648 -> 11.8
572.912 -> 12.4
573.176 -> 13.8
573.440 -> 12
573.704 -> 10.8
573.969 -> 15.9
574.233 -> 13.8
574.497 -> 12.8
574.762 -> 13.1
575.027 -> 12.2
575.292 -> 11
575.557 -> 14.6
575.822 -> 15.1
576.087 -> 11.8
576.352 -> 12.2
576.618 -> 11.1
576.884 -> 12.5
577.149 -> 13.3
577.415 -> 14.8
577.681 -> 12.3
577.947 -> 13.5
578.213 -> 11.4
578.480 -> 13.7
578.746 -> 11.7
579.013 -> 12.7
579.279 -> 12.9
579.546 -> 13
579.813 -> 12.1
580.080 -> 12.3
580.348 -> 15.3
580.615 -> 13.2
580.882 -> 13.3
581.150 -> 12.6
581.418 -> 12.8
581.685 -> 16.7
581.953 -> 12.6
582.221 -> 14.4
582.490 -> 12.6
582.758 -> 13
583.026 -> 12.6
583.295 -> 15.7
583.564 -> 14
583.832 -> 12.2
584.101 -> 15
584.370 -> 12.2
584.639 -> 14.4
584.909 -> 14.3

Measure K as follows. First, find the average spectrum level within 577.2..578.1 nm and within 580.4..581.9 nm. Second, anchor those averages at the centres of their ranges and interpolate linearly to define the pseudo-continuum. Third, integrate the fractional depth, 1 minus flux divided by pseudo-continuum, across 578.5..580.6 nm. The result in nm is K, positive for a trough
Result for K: 0.11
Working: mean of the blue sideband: 13.5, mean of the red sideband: 13.8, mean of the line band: 12.9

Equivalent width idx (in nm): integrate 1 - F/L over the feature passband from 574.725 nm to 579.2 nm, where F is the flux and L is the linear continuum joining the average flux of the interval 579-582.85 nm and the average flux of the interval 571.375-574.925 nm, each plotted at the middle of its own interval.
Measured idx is 0.12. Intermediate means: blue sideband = 12.9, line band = 12.8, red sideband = 13.3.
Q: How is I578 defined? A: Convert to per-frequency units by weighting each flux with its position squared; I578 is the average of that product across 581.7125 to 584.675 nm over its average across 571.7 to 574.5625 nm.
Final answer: 1.1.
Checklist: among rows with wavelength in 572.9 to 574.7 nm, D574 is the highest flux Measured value 15.9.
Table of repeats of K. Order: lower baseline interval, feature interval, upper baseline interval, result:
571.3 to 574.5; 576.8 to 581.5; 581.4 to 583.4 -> 0.19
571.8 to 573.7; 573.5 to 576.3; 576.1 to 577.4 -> -0.14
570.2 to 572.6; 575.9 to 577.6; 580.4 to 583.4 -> 0.05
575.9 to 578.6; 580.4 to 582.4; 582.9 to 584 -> -0.05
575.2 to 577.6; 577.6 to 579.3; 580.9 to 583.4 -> 0.08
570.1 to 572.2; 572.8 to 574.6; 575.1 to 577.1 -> -0.08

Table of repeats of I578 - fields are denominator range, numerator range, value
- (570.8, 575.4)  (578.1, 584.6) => 1.07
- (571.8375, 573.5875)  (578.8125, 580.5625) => 1.07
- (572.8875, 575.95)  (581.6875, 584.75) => 1.07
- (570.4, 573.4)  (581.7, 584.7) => 1.12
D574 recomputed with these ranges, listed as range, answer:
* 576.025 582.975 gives 16.7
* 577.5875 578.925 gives 13.7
